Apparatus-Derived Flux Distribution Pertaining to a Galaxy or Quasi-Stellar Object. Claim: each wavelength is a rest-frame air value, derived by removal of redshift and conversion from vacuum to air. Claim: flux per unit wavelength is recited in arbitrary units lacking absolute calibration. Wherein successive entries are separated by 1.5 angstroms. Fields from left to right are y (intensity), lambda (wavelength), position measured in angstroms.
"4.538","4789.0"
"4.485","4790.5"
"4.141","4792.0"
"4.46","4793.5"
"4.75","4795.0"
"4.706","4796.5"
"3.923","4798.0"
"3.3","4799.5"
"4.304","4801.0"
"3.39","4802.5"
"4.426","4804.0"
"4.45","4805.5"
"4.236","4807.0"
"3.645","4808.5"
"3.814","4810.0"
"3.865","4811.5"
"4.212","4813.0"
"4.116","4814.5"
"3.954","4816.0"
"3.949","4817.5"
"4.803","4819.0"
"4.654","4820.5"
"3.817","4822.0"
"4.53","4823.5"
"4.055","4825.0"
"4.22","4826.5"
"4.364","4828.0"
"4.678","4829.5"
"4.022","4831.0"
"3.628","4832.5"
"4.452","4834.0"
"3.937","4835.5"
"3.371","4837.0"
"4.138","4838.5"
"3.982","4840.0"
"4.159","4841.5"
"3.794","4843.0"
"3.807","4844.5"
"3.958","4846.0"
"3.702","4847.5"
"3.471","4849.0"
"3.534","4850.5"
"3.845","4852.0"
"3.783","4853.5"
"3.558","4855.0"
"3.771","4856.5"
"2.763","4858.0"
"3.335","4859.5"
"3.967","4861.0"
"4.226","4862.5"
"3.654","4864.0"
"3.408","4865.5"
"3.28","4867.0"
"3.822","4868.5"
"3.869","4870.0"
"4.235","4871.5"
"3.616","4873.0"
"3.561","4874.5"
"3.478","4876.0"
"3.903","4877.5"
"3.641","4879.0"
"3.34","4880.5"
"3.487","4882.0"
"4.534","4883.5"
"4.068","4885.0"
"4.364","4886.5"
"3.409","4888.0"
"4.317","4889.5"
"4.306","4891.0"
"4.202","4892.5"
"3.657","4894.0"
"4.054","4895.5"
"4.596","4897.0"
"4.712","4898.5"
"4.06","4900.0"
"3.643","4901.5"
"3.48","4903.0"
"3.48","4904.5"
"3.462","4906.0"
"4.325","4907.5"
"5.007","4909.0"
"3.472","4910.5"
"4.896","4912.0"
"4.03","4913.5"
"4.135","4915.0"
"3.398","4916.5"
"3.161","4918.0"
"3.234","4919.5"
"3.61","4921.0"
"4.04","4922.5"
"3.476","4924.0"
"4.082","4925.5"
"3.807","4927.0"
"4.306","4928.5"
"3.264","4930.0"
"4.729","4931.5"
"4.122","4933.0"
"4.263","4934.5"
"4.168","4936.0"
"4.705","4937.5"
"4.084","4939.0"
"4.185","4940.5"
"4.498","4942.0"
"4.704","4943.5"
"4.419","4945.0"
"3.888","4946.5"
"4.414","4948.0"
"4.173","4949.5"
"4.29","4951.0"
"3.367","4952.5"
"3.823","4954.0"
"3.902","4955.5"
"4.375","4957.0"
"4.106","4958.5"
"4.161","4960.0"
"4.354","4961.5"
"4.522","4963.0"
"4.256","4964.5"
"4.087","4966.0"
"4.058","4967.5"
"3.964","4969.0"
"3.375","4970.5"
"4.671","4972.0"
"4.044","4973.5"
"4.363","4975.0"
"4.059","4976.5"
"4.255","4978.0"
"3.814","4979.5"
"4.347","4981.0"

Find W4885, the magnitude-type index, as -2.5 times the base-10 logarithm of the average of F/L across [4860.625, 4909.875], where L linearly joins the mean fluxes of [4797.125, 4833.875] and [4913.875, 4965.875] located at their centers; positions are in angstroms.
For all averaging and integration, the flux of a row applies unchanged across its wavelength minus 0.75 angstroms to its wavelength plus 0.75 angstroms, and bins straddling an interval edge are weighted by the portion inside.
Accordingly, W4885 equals 0.05 mag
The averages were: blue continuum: 4.11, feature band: 3.91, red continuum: 4.06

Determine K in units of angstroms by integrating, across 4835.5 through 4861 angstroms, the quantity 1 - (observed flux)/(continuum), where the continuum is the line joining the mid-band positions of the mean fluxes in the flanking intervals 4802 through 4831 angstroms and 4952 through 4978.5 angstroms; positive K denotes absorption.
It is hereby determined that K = 2.8 angstroms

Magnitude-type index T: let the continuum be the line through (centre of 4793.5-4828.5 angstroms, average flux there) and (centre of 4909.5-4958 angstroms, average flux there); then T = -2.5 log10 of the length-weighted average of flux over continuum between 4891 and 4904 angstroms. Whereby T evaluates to 0.00 mag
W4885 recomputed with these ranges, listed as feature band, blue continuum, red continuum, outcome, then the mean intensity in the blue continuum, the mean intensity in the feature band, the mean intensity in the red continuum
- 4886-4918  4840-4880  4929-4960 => -0.02 mag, 3.7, 4.02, 4.17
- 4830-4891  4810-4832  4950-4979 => 0.11 mag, 4.21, 3.79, 4.1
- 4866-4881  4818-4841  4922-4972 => 0.13 mag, 4.17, 3.68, 4.13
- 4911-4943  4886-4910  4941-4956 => 0.03 mag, 4.06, 4.01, 4.15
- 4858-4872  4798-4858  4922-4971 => 0.09 mag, 3.98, 3.69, 4.12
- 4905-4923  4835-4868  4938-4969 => 0.03 mag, 3.7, 3.89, 4.18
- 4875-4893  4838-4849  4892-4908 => 0.01 mag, 3.9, 3.91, 3.96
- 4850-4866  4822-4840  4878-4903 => 0.12 mag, 4.11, 3.63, 4.01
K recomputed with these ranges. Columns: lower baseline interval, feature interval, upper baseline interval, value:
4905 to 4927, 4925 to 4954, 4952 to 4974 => -1.4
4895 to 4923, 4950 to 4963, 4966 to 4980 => -0.1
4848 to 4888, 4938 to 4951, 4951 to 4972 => -1.0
